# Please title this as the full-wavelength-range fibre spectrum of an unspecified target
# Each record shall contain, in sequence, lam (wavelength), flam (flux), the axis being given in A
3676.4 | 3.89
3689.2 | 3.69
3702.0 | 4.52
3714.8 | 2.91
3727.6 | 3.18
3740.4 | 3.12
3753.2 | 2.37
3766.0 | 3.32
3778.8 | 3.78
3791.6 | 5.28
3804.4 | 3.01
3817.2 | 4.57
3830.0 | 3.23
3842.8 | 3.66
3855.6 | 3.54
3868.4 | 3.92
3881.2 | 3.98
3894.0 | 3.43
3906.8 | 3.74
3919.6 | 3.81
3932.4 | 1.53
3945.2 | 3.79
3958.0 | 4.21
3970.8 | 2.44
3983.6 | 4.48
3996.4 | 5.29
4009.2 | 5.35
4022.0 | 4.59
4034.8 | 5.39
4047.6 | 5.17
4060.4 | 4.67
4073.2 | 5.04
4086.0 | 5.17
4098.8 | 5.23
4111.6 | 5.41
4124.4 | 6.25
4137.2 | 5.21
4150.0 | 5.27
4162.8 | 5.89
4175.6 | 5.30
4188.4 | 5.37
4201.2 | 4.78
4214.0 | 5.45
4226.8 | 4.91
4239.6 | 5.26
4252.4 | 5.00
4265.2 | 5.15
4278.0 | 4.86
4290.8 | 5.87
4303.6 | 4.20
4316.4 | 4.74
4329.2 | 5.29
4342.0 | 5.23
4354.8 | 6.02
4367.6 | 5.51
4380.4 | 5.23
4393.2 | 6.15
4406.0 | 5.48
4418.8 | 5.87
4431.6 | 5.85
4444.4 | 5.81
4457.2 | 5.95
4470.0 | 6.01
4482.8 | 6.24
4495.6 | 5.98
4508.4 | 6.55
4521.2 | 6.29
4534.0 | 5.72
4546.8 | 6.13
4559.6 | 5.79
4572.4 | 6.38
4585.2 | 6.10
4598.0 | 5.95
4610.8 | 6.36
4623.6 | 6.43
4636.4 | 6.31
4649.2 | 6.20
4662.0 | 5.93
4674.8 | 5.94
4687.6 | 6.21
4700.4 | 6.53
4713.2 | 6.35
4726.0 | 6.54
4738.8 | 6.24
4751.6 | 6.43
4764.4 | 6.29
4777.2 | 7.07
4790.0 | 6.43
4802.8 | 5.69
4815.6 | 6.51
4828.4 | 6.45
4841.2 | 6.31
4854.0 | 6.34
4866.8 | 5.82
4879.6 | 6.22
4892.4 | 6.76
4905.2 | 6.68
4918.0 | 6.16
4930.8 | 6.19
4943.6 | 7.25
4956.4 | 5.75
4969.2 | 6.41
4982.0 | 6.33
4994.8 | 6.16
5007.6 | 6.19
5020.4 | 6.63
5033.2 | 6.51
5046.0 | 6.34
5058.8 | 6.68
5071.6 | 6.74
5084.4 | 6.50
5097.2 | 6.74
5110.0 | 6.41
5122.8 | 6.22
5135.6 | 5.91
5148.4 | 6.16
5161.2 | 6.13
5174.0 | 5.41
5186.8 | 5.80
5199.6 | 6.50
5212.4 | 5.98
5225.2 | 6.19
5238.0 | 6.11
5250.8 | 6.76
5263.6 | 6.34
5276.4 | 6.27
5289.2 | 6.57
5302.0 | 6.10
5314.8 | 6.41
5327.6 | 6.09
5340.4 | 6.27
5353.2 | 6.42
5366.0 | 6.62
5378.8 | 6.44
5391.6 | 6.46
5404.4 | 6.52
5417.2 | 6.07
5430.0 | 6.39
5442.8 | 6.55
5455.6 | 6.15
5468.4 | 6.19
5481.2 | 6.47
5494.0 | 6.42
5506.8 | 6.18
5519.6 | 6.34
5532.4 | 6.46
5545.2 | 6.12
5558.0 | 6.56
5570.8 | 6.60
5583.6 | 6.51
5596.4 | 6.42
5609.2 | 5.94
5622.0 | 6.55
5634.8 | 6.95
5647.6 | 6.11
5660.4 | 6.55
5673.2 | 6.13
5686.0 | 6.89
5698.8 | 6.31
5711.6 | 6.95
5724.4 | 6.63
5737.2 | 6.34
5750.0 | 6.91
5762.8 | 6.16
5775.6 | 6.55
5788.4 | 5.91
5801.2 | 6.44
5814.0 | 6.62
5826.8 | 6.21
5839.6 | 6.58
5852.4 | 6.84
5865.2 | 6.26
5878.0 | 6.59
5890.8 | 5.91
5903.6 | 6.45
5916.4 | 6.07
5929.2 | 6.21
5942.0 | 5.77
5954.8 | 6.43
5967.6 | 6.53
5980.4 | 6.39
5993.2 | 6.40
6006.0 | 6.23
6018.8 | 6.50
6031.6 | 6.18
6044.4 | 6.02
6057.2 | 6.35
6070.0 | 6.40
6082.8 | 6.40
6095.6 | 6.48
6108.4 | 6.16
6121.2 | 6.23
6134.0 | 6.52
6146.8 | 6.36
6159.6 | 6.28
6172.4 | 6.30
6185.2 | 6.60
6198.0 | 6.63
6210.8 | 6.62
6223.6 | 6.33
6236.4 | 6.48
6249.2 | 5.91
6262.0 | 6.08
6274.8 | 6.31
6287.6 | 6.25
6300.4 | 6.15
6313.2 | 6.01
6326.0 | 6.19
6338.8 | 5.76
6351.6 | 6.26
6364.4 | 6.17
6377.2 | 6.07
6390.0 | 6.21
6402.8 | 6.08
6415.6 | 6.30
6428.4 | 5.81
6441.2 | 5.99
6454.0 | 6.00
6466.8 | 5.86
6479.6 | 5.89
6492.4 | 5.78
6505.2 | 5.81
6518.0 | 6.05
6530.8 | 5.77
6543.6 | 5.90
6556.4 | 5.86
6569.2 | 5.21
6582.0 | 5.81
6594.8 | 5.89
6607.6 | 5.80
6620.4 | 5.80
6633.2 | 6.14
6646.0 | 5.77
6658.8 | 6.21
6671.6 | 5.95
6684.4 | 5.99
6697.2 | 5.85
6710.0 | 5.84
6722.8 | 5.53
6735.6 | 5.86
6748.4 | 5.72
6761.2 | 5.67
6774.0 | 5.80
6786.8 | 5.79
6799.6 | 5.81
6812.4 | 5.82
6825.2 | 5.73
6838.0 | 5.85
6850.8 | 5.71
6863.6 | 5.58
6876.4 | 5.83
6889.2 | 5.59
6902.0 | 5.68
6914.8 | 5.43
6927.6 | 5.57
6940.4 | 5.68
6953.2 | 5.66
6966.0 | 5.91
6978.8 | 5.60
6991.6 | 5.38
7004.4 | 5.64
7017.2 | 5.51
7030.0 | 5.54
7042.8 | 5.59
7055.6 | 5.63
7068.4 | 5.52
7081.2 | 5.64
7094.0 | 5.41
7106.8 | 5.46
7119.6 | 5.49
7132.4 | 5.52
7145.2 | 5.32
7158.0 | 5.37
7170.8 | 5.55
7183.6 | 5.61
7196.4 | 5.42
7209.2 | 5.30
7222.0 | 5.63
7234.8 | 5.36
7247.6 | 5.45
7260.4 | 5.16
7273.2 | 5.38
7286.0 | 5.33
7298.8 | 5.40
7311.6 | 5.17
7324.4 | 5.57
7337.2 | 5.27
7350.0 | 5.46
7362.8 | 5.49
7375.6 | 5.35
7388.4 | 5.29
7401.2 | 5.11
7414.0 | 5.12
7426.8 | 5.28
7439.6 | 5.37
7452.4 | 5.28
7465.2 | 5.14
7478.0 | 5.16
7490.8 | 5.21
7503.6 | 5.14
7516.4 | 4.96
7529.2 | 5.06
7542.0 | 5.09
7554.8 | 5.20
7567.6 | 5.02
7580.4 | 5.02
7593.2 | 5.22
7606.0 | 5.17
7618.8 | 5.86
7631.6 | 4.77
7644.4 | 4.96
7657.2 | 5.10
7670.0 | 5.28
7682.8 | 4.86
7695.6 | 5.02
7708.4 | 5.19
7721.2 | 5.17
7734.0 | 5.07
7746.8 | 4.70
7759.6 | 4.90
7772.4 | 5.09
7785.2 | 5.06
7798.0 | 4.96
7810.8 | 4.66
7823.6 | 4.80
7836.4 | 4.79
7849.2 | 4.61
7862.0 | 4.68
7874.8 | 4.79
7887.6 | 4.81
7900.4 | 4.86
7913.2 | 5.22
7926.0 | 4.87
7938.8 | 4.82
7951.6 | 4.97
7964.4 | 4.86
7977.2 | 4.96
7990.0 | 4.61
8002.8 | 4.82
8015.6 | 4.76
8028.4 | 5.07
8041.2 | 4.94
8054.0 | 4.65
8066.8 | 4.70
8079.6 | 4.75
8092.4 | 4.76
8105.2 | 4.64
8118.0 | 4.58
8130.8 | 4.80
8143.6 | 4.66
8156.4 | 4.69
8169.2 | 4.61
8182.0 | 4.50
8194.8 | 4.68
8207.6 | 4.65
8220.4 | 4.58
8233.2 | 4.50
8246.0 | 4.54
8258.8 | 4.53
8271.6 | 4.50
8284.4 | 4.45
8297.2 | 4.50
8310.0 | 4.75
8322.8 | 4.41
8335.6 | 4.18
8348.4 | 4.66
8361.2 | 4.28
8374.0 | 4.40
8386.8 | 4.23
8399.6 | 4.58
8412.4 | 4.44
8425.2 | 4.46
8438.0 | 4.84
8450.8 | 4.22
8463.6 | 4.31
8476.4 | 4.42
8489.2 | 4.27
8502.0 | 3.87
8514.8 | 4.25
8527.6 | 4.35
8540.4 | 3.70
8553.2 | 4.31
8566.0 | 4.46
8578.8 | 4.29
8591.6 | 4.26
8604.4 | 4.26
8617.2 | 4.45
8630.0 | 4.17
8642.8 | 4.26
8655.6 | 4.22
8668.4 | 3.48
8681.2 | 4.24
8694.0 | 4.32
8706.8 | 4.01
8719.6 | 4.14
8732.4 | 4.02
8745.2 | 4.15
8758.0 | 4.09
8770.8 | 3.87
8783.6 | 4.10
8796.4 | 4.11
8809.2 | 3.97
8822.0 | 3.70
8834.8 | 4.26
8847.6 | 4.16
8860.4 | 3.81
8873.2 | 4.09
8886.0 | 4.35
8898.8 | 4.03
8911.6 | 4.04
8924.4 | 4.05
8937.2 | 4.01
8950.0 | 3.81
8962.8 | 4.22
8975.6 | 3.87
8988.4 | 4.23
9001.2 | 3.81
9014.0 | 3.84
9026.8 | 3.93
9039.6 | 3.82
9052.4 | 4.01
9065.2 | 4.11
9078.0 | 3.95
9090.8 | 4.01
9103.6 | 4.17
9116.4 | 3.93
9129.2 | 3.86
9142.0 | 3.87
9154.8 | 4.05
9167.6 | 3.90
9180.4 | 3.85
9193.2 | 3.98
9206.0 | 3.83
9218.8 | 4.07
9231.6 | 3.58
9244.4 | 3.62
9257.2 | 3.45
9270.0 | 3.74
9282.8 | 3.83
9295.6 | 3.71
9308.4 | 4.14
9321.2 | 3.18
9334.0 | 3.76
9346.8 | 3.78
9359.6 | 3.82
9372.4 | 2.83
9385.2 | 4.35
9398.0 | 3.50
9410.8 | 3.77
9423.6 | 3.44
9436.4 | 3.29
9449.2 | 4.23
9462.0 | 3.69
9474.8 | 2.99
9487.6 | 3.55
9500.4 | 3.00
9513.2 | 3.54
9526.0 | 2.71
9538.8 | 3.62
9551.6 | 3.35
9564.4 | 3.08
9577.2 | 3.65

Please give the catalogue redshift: 0.000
